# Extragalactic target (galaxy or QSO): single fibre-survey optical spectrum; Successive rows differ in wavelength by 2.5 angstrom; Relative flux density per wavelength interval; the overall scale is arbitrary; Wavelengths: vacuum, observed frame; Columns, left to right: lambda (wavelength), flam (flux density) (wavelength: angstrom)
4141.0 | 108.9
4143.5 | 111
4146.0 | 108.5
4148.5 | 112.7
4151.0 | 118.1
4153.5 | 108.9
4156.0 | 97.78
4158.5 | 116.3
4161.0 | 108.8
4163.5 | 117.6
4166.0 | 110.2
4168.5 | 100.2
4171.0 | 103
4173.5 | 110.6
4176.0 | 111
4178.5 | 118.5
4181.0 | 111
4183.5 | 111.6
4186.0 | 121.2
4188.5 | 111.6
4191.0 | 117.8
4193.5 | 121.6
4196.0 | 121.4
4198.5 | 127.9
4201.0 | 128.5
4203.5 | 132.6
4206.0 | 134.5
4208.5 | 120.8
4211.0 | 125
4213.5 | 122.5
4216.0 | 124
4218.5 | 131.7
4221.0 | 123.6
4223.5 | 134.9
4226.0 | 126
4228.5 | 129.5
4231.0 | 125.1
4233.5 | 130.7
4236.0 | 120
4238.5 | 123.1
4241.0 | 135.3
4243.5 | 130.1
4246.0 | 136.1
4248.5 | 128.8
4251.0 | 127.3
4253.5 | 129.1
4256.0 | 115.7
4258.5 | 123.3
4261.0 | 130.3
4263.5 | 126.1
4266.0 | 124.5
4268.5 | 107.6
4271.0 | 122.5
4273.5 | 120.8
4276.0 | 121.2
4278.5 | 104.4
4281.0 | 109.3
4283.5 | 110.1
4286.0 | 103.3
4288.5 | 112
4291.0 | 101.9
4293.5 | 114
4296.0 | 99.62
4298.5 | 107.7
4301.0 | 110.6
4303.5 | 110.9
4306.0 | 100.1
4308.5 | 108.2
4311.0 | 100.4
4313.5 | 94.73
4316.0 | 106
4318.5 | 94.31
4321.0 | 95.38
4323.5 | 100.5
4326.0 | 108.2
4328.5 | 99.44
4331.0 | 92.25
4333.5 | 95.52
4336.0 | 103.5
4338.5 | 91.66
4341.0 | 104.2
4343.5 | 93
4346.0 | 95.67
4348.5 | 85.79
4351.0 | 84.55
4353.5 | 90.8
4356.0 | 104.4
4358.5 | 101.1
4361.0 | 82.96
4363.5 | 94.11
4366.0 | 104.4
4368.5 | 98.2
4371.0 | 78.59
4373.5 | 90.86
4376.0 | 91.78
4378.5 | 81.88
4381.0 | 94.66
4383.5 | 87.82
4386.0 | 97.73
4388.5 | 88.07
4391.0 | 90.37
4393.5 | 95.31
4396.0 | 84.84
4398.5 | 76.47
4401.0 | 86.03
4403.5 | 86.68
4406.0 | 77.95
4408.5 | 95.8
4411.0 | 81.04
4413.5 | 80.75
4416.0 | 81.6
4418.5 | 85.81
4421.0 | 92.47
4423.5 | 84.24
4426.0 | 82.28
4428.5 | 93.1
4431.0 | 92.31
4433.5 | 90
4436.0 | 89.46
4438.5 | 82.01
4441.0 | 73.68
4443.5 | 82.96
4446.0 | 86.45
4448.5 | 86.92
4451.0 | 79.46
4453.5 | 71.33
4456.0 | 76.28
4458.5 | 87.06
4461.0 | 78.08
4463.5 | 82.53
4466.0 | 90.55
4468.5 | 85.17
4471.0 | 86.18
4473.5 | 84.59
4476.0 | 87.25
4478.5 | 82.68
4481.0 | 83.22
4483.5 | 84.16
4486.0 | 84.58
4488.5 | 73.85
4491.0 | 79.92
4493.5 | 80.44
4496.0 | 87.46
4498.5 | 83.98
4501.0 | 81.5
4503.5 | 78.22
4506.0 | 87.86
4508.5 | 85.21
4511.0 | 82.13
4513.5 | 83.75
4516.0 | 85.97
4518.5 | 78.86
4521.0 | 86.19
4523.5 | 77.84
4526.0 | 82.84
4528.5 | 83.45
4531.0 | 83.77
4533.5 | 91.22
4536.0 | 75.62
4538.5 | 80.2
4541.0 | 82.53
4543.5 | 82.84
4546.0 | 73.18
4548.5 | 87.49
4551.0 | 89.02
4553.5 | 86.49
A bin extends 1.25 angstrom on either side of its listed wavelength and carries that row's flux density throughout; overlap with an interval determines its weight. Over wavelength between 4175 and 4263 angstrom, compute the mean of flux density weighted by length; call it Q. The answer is 125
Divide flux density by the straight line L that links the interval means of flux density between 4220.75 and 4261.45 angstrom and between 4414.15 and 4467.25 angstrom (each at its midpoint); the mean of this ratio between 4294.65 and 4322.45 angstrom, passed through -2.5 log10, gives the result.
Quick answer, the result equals 0.10 mag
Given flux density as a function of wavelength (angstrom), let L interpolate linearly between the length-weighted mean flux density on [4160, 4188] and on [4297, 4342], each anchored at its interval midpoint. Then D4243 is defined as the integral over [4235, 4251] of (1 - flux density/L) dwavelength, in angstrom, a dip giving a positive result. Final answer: -3.4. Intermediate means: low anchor 111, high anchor 101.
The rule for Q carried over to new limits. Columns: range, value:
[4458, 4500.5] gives 83.5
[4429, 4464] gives 83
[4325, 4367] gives 95.9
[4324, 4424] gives 91.1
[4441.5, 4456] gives 80.6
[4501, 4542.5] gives 82.8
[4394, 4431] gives 85.4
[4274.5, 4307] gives 108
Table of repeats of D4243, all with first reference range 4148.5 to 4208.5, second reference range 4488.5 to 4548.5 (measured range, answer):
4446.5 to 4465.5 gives 1.6 angstrom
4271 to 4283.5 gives -1.0 angstrom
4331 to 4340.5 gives 0.3 angstrom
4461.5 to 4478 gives 0.3 angstrom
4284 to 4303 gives -0.5 angstrom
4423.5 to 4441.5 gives 0.8 angstrom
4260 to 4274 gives -1.9 angstrom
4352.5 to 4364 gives 0.4 angstrom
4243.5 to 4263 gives -3.4 angstrom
